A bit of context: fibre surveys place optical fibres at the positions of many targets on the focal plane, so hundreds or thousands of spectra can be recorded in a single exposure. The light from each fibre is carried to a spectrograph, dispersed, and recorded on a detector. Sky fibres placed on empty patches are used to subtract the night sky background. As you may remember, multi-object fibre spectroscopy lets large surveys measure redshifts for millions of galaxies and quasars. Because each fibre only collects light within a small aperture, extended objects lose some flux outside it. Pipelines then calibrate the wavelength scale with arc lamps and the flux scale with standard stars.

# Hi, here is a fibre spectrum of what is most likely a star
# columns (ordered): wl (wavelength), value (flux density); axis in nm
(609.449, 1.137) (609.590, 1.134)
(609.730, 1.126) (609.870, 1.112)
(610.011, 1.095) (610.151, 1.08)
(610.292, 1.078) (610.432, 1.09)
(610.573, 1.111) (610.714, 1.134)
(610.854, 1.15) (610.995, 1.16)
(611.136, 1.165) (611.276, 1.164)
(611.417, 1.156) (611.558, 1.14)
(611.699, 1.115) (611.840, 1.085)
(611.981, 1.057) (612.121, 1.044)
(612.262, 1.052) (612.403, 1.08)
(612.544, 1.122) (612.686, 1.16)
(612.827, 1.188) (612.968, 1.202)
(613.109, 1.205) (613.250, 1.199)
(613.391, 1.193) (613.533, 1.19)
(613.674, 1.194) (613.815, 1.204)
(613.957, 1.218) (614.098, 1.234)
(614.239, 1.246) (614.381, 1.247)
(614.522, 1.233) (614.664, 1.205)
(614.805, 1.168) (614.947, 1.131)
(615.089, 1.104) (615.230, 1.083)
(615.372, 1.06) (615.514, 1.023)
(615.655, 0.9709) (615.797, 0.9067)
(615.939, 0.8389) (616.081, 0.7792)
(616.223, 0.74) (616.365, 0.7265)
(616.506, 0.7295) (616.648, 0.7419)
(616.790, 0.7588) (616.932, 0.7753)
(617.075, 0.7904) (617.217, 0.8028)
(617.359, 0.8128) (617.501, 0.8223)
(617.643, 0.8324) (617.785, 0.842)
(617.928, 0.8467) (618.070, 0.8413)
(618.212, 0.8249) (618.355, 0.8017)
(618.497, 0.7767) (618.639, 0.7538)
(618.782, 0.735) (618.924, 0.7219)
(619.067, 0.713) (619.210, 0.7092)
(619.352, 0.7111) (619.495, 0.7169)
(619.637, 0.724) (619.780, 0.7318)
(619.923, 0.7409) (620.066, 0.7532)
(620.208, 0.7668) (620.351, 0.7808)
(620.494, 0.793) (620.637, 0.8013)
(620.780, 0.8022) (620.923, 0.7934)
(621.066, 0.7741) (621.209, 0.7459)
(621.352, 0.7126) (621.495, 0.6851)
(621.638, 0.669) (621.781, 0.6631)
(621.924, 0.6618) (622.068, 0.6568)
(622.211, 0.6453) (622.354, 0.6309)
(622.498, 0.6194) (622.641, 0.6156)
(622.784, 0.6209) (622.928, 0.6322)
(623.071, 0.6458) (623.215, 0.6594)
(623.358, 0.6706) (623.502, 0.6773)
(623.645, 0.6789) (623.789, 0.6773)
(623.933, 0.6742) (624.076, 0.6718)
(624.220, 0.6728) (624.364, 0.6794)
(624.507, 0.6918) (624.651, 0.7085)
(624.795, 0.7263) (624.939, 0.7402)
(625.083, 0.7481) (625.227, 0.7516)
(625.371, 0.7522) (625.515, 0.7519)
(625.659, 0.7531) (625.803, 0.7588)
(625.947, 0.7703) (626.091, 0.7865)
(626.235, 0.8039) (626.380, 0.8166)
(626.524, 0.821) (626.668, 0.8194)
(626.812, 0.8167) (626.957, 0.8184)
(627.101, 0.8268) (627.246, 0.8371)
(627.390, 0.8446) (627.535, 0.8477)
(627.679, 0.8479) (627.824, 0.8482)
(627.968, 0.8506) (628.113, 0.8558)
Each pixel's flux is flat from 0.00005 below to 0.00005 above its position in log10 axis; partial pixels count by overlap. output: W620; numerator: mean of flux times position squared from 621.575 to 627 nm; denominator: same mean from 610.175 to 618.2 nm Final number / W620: 0.7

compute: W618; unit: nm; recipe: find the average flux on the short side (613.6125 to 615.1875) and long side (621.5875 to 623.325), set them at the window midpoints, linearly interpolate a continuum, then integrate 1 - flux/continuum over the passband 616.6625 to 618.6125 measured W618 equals 0.33 nm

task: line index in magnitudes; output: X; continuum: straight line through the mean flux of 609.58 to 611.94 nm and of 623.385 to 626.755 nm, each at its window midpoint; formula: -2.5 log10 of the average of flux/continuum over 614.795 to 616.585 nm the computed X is 0.064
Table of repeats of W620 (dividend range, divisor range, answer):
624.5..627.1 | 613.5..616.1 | 0.72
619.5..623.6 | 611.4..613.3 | 0.64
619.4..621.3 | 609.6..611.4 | 0.70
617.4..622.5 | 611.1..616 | 0.67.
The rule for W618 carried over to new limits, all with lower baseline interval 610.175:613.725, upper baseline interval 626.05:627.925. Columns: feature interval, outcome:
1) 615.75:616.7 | 0.25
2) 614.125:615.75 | -0.09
